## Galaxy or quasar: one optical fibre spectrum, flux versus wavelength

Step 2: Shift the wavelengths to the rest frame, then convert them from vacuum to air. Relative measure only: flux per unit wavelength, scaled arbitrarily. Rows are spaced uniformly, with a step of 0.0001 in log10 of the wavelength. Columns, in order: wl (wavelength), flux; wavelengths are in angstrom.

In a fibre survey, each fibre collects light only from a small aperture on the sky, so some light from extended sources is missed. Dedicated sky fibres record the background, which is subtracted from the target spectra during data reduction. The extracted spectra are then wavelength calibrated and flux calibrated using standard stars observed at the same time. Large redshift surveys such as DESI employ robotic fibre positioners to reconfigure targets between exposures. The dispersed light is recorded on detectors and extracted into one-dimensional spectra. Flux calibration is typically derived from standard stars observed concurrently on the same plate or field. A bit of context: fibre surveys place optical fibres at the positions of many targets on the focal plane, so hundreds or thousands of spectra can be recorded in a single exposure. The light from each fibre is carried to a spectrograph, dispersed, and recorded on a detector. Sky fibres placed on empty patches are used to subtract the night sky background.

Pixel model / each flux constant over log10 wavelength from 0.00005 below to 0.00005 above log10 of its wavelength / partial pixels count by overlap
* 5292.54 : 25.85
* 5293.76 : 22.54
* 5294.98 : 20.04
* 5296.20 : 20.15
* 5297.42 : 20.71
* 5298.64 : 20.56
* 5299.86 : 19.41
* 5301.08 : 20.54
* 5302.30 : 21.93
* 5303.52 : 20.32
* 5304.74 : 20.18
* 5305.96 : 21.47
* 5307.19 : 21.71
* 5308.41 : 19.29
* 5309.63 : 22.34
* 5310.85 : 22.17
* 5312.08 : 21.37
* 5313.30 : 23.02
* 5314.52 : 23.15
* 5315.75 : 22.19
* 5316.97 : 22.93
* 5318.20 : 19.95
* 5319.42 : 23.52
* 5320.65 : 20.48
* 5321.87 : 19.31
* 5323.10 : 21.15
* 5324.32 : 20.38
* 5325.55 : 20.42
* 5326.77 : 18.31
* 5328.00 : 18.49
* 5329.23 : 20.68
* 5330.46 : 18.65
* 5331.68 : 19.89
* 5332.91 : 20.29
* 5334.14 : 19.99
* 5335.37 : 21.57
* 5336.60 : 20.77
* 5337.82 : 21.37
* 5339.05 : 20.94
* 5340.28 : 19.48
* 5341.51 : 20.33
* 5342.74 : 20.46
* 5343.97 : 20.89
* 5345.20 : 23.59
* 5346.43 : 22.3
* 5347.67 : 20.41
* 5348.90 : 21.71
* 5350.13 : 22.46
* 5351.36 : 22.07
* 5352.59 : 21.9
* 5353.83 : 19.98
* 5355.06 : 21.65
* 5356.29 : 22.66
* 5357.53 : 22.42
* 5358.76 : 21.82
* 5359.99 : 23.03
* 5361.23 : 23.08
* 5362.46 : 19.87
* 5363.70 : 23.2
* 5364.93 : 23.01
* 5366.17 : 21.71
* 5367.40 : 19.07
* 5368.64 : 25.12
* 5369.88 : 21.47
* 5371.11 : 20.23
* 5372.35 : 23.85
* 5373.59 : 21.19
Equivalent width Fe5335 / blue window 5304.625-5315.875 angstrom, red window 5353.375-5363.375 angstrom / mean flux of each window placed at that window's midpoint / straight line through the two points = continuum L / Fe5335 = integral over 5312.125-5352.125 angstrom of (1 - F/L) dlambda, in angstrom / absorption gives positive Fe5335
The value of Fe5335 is 1.5 angstrom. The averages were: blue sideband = 21.7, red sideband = 21.9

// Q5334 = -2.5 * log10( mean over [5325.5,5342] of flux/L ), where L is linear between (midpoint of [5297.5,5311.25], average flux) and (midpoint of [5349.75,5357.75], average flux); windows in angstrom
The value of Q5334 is 0.07 mag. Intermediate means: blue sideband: 20.9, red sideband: 21.8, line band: 20.1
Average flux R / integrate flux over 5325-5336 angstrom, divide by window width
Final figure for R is 19.8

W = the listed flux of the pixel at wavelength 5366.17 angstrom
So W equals 21.71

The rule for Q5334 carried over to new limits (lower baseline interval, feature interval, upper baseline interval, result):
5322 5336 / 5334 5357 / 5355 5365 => -0.01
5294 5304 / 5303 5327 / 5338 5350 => -0.02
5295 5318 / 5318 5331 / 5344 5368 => 0.07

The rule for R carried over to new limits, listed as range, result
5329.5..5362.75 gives 21.3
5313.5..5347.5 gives 20.8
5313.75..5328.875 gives 20.9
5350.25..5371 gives 22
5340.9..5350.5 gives 21.5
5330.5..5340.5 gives 20.5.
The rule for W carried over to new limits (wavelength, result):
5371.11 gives 20.23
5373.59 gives 21.19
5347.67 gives 20.41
